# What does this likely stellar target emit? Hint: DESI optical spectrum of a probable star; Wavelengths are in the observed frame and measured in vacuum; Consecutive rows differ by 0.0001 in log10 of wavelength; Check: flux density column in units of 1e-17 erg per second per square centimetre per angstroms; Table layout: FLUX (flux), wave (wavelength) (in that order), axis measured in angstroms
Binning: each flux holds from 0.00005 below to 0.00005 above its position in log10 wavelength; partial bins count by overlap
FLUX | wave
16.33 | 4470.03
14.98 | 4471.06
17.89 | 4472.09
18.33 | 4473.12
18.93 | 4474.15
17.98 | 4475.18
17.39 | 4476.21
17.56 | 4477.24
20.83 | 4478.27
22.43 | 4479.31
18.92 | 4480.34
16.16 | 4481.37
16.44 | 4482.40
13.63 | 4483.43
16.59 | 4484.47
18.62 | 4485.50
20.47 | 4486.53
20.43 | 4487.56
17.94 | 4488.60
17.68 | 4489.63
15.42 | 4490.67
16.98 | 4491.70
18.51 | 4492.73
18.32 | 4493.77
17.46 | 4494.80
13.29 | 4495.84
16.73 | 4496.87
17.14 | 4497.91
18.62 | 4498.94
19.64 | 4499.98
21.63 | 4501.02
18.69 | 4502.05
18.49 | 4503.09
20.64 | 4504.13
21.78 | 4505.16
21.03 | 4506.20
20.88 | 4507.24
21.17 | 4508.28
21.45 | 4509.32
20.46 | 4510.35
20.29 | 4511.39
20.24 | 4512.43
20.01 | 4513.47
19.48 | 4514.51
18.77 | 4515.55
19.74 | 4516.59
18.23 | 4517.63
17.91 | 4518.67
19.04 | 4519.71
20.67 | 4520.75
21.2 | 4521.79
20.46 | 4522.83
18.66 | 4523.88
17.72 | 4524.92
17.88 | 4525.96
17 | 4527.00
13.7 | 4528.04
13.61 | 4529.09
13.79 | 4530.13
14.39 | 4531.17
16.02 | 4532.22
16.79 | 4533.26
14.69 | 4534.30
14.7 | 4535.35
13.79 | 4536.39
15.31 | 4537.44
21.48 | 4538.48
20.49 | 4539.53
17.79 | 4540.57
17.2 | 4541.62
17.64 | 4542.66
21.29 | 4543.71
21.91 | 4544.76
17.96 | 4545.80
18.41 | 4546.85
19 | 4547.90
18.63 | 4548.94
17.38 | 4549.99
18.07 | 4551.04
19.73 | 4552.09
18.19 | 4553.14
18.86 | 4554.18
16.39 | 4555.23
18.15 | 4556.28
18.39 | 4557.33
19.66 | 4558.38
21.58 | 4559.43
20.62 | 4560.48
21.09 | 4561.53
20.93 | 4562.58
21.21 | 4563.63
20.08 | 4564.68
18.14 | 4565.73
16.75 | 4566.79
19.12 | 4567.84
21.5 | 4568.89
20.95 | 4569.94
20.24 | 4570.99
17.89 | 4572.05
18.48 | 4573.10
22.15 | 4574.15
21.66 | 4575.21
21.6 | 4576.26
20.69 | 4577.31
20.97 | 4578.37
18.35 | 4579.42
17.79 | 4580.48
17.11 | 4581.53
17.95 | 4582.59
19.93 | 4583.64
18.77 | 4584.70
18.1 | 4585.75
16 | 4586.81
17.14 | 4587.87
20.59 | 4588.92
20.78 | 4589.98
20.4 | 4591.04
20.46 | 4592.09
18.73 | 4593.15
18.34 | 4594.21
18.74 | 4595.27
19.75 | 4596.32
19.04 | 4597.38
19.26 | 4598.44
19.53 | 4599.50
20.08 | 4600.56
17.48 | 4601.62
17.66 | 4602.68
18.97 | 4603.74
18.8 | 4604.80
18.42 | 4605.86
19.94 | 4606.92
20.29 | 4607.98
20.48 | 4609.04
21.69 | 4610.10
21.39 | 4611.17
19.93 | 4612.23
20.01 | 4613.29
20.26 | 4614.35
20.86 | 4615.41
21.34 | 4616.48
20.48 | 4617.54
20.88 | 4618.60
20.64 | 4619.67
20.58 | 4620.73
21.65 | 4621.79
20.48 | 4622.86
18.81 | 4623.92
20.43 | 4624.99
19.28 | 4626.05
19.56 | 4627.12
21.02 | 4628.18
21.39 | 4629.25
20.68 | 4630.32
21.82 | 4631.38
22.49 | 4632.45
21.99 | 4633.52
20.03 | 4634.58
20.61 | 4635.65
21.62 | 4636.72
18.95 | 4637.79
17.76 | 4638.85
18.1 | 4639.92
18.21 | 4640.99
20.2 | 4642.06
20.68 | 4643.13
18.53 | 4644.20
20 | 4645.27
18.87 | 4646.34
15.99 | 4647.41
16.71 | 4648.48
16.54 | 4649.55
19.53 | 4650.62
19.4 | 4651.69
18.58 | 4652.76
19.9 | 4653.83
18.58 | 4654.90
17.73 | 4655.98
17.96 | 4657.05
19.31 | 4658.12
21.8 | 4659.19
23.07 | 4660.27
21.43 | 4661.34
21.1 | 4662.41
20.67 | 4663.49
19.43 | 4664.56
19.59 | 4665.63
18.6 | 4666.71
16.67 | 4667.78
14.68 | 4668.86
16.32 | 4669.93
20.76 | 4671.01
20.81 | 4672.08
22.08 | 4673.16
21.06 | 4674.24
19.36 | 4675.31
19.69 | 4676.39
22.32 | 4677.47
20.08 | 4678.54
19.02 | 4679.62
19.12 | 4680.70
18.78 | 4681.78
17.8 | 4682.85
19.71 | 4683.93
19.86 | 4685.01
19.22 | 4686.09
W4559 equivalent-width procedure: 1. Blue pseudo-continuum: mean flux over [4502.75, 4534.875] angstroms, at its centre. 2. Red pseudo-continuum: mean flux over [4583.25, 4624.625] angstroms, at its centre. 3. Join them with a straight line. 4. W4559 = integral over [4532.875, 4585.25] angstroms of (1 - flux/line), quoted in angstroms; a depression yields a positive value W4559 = 0.4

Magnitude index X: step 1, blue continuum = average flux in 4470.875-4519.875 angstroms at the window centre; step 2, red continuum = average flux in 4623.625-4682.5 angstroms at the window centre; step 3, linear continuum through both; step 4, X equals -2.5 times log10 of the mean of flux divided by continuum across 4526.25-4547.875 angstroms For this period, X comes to 0.119 mag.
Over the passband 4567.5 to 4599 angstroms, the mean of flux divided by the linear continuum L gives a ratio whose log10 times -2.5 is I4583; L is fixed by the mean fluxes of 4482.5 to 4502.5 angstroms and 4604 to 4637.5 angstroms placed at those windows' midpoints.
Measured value 0.02 mag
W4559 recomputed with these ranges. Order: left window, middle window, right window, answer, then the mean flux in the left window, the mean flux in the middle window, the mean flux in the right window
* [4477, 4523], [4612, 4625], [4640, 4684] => -0.90 angstroms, 18.9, 20.5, 19.3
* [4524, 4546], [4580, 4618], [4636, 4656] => -2.85 angstroms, 16.9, 19.4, 18.8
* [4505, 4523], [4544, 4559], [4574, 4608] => 0.76 angstroms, 20.1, 18.7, 19.2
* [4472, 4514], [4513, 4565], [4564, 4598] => 2.00 angstroms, 18.7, 18.3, 19.3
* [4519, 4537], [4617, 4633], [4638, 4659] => -2.13 angstroms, 16.7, 20.7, 18.6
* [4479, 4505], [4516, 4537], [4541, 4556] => 1.59 angstroms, 18.1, 17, 18.6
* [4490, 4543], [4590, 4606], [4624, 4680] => -0.06 angstroms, 18.2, 19.1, 19.6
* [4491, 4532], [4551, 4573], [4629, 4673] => -0.61 angstroms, 18.6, 19.4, 19.4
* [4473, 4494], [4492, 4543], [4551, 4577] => 1.32 angstroms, 18.1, 18.3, 19.7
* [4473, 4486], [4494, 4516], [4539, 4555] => -1.36 angstroms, 18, 19.4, 18.8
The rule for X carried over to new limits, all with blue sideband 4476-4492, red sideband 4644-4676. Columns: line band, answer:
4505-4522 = -0.11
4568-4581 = -0.09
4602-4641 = -0.07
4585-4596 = -0.01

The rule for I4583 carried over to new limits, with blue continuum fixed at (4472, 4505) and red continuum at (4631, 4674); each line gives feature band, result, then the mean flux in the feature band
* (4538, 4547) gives -0.05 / 19.4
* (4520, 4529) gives 0.01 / 18.2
